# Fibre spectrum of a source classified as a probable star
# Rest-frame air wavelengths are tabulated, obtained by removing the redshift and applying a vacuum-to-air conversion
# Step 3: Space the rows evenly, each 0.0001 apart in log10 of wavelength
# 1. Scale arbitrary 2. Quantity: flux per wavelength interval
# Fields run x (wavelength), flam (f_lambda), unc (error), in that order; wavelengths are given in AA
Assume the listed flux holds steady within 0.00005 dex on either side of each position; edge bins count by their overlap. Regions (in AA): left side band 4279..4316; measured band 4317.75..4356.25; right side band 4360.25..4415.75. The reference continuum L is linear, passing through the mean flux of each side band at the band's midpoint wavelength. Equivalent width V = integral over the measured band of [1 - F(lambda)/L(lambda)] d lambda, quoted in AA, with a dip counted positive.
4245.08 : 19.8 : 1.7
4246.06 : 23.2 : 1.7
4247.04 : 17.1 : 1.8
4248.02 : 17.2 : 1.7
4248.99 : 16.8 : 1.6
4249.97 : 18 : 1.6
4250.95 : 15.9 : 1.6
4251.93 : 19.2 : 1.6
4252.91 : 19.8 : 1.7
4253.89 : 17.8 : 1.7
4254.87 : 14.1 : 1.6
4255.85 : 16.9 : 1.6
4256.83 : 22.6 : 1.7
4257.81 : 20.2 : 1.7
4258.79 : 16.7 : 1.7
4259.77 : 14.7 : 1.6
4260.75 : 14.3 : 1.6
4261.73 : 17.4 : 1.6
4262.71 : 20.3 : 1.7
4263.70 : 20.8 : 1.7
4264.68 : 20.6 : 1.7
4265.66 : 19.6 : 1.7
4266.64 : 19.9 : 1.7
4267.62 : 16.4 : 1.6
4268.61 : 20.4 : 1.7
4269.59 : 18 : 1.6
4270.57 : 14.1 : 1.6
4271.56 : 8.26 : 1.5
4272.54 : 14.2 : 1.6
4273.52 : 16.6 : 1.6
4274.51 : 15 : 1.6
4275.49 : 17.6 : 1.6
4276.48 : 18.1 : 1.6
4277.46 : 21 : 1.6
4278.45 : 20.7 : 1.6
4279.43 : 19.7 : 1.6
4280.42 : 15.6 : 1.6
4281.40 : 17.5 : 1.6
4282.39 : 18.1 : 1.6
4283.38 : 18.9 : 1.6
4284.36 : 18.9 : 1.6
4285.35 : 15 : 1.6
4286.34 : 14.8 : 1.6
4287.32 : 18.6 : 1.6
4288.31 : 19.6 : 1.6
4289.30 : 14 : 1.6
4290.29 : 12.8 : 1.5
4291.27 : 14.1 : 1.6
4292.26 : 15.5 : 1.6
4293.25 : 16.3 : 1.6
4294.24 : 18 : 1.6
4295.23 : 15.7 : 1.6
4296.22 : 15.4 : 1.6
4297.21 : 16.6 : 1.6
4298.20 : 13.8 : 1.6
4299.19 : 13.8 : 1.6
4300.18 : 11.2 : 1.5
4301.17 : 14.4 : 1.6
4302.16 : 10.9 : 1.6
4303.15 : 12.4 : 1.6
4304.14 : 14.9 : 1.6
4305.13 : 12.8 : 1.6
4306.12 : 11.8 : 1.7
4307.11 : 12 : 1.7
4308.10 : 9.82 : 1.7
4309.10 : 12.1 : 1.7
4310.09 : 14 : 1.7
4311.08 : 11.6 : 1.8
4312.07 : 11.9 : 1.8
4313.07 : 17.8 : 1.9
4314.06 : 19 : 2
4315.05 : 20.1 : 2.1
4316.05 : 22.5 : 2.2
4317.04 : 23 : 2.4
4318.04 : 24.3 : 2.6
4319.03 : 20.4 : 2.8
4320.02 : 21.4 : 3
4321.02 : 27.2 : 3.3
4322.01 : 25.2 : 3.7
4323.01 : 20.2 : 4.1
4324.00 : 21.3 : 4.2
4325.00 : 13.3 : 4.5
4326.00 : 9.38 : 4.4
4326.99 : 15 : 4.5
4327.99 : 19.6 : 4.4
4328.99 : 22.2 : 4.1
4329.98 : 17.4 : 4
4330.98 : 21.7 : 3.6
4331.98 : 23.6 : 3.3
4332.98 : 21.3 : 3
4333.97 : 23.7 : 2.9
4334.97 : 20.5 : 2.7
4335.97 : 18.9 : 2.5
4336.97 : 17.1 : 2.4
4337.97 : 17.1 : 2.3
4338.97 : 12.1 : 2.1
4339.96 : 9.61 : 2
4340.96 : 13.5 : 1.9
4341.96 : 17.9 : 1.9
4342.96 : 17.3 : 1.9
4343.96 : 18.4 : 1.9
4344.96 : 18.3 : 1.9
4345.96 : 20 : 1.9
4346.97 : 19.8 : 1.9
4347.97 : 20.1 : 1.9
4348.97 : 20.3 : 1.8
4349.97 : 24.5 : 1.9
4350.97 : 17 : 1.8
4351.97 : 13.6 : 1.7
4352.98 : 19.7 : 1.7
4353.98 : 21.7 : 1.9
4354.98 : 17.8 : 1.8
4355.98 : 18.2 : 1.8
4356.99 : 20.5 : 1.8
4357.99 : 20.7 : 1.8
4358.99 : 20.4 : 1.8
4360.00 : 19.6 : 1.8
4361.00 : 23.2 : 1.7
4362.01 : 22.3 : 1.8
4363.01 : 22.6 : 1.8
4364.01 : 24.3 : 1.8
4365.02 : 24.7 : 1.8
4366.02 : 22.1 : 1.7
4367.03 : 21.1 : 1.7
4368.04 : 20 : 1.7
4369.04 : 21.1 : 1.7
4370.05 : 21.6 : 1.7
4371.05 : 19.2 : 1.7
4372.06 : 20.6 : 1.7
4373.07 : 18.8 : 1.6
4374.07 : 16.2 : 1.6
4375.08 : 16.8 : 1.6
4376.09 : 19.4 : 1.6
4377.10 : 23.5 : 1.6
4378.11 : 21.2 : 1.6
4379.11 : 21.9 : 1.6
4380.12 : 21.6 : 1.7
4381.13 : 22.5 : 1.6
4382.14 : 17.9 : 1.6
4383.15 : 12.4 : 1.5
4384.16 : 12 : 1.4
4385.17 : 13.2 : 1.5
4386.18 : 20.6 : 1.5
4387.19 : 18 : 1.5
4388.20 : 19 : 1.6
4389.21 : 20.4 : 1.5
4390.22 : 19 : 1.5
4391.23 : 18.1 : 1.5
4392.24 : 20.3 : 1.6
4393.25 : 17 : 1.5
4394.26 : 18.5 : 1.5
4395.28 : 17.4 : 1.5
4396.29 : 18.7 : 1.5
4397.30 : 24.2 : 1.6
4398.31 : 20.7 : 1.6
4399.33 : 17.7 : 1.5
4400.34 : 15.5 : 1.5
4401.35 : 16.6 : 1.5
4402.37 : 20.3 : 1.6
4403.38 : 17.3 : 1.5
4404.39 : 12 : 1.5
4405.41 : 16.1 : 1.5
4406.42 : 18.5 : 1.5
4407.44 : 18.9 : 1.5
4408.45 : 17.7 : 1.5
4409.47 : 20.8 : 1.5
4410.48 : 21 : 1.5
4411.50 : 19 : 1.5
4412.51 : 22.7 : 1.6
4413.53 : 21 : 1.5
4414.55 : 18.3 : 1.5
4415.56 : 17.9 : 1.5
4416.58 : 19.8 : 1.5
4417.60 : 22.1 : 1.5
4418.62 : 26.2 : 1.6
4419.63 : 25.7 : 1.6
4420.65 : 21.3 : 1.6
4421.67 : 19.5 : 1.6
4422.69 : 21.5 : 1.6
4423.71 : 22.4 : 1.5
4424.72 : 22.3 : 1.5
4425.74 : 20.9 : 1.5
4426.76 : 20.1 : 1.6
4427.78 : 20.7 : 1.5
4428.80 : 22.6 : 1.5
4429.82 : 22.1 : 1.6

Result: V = -4.5 AA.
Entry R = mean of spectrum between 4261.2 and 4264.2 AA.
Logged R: 19.4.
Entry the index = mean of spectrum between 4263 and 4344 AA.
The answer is 17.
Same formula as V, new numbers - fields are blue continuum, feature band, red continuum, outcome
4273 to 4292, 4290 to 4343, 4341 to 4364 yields 4.74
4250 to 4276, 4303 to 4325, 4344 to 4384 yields 1.47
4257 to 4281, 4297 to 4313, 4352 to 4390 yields 4.84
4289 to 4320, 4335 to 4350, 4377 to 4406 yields -0.78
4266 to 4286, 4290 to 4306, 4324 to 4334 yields 3.18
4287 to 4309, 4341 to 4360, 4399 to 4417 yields -3.38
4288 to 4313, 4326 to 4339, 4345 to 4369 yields -1.09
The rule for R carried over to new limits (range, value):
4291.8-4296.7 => 16.2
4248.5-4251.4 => 16.9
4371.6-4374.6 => 18.5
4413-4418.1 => 19.8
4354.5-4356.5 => 18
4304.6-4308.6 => 11.6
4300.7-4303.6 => 12.6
